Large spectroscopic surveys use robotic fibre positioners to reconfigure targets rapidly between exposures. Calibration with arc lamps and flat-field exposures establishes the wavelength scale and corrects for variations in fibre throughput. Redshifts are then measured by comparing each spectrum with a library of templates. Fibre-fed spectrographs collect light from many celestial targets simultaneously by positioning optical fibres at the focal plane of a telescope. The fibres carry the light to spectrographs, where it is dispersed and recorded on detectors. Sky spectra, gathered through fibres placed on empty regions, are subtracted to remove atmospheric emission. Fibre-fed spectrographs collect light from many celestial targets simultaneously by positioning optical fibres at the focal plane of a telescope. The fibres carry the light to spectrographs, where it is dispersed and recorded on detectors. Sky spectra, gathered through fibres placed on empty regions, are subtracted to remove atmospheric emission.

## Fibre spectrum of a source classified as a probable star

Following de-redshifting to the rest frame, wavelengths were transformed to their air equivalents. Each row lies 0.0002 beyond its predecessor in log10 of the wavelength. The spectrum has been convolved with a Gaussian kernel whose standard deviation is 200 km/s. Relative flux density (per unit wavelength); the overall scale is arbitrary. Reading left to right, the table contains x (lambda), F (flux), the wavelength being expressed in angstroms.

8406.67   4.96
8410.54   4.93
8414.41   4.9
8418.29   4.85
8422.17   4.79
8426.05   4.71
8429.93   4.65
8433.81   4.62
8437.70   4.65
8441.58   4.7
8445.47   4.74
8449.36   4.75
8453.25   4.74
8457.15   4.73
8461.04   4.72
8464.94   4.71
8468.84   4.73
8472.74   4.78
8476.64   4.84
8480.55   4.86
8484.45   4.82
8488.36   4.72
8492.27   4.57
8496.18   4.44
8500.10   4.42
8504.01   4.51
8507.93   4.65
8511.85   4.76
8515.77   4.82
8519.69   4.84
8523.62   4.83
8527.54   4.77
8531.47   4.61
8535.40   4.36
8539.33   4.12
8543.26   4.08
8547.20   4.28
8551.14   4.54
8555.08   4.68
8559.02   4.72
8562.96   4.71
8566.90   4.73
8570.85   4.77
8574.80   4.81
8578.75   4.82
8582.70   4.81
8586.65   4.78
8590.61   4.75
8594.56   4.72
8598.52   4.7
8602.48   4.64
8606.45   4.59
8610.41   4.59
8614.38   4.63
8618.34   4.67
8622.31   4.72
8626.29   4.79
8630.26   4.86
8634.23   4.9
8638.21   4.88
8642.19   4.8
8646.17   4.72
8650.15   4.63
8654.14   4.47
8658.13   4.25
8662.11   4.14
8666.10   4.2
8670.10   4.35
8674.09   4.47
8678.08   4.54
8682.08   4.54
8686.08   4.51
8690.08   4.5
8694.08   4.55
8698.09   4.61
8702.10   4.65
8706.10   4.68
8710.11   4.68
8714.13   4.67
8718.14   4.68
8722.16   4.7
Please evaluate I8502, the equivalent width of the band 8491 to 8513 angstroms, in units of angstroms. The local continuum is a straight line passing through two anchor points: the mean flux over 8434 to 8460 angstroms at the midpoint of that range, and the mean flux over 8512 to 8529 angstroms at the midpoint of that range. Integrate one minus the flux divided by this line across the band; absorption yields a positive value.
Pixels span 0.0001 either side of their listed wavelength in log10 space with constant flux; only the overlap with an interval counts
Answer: 1.1 angstroms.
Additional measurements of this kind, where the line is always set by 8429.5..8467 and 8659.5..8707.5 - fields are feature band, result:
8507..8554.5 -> 0.69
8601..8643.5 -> -1.88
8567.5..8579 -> -0.52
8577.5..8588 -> -0.53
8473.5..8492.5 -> -0.45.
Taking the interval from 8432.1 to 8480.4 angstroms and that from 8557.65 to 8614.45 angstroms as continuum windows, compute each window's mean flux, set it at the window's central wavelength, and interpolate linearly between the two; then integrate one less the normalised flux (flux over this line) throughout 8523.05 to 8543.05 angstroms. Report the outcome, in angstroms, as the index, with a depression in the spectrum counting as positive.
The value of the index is 1.05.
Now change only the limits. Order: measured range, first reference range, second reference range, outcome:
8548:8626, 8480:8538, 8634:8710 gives -1.7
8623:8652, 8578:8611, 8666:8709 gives -1.1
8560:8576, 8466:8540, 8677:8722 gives -0.4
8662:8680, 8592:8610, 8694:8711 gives 1.1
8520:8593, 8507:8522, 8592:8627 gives 1.6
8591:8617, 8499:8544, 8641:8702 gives -0.7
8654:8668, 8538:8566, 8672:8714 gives 1.0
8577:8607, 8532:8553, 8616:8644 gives -1.0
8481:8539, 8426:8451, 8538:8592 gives 0.1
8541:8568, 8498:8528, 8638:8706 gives 0.7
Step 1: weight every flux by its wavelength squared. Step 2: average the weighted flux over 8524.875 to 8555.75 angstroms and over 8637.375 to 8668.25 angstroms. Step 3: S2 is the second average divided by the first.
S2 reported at 1.0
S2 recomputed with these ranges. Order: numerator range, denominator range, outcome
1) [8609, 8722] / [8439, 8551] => 1.03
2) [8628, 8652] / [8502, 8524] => 1.05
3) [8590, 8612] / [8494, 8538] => 1.03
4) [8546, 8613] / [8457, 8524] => 1.02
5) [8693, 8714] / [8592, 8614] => 1.02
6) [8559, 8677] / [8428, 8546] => 1.03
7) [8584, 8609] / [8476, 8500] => 1.03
